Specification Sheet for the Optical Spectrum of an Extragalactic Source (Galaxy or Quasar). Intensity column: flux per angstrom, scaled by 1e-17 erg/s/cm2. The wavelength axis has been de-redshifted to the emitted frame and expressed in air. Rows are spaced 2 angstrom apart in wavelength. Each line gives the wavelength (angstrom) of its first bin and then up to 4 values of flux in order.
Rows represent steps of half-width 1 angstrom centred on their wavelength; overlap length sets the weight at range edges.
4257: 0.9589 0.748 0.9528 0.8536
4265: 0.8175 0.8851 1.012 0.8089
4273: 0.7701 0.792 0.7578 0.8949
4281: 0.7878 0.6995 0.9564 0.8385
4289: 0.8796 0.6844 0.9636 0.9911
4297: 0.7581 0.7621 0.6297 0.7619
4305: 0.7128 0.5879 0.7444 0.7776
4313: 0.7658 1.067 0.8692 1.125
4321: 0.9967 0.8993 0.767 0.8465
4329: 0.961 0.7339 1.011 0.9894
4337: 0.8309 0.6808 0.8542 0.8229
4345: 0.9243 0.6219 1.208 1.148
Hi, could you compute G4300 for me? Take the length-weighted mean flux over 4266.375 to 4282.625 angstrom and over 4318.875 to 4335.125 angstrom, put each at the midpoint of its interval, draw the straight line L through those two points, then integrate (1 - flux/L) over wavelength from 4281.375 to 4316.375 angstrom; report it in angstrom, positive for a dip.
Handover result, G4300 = 2.78 angstrom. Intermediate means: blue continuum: 0.832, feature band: 0.799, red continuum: 0.911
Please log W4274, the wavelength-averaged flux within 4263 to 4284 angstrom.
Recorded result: 0.824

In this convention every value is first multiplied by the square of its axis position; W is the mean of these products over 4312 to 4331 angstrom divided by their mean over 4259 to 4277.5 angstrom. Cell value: 1.10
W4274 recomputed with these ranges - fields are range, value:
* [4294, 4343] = 0.838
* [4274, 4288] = 0.818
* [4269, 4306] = 0.808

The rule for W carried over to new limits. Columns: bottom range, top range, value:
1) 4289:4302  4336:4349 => 1.04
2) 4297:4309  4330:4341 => 1.23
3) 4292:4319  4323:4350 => 1.08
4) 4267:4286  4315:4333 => 1.12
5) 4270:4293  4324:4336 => 1.11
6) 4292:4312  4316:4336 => 1.21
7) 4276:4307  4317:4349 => 1.13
